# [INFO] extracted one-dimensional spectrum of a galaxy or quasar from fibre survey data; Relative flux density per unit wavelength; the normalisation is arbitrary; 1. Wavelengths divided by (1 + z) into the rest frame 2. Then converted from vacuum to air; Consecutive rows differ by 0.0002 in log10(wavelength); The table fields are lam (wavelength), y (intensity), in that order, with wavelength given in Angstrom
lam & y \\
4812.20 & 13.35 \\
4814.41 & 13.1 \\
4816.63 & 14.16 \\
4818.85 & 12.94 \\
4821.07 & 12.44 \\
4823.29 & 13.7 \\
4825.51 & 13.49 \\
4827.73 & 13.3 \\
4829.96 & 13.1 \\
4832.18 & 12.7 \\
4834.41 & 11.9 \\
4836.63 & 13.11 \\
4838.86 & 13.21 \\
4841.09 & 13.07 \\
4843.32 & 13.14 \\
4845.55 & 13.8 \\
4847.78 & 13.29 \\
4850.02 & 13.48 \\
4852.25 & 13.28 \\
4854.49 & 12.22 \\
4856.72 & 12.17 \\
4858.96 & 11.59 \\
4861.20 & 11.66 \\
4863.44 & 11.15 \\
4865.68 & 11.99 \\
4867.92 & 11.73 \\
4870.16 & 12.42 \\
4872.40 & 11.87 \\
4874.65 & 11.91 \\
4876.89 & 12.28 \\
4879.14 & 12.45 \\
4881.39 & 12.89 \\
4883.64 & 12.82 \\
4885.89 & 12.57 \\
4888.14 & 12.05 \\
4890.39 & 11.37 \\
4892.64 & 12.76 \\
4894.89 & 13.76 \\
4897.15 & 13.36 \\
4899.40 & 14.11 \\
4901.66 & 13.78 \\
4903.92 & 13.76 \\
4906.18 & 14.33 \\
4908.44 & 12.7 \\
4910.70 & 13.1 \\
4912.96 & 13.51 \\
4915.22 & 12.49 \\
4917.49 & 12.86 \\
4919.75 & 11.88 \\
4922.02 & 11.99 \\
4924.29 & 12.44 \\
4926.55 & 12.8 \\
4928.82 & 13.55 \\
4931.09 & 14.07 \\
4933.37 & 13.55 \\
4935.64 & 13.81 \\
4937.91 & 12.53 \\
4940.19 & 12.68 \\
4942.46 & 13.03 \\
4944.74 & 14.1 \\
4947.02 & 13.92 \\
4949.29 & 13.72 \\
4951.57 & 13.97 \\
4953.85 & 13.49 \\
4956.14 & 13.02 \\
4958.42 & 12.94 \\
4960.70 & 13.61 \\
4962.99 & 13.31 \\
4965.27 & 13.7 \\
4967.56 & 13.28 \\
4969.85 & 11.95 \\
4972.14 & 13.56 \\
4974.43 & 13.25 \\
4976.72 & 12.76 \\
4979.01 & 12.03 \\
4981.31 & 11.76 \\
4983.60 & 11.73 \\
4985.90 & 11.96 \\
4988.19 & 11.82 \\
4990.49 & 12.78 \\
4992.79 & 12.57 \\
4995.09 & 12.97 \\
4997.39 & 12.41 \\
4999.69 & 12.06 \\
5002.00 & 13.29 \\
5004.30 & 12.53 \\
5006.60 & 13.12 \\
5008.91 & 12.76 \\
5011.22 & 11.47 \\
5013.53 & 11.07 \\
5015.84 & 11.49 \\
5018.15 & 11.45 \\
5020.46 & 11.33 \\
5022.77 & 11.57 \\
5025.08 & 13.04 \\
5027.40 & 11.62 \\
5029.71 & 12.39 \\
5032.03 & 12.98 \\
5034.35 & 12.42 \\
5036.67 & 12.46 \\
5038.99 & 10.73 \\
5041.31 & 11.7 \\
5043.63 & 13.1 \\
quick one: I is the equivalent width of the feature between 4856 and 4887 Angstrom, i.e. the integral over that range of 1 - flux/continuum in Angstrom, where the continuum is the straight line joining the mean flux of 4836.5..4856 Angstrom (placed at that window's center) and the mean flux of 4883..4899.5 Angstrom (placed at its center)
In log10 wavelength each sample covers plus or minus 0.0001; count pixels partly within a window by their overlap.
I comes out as 2.0 Angstrom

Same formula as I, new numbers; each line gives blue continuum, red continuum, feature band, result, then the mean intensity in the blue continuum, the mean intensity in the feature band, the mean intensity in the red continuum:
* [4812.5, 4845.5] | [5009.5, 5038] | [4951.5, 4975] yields -1.8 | 13.1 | 13.2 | 11.9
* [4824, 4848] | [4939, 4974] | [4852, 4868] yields 1.5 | 13.1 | 11.9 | 13.3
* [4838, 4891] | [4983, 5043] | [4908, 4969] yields -4.4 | 12.4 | 13.2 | 12.2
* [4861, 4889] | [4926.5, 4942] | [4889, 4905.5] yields -0.9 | 12.2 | 13.3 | 13.3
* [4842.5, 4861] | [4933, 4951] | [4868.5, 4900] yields 1.1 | 12.8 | 12.6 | 13.4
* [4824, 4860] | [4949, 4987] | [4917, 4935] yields 0.0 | 12.9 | 12.9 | 12.9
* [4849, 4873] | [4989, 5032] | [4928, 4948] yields -2.1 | 12.1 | 13.5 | 12.2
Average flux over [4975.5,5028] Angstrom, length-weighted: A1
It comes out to 12.2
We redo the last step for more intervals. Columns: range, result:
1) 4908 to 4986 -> 13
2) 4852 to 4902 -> 12.4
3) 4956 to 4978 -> 13.1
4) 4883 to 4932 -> 13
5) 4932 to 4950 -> 13.4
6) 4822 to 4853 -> 13.2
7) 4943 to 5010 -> 12.9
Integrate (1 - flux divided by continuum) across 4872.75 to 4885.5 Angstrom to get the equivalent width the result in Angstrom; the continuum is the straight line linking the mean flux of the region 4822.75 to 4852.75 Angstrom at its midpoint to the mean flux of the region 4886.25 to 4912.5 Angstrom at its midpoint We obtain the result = 0.72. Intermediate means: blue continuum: 13.2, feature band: 12.4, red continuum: 13.2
